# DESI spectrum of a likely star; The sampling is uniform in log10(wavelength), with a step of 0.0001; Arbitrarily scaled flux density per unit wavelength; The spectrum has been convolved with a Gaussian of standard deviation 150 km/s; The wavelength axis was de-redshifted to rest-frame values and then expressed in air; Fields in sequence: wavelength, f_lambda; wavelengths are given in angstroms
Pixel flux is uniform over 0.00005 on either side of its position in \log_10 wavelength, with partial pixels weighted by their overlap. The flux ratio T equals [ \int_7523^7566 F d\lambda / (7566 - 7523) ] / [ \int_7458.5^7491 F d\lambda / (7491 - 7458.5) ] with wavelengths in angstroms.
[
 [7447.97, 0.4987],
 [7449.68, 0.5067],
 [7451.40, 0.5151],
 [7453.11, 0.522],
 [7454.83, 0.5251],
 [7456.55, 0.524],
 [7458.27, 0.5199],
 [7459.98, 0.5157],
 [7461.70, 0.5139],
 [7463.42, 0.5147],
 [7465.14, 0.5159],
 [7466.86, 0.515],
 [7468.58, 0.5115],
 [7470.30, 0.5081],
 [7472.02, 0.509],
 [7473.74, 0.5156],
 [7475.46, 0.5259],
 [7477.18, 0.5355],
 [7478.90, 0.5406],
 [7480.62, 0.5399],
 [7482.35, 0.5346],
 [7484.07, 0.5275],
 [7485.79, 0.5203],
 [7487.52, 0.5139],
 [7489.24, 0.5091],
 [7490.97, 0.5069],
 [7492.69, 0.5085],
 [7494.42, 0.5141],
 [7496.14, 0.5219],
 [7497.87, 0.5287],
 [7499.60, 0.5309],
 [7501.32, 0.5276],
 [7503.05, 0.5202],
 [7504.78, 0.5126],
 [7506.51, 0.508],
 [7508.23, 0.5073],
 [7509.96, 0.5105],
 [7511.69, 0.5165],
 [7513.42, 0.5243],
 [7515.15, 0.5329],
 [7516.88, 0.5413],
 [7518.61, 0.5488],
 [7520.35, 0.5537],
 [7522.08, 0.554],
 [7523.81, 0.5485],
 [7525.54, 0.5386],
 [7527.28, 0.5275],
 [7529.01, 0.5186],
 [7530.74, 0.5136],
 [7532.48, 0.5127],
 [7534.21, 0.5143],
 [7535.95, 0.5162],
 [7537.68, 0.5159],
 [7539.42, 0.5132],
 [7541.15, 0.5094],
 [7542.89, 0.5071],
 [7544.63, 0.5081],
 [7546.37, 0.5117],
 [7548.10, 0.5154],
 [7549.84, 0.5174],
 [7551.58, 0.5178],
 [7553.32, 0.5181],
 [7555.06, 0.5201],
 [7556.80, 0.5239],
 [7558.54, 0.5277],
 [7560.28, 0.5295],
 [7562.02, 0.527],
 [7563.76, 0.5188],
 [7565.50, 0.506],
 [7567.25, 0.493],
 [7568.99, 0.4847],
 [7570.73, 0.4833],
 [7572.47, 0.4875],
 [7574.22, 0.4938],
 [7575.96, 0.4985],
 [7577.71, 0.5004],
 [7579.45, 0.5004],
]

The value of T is 1.00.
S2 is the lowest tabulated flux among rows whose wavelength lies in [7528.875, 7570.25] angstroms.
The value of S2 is 0.4847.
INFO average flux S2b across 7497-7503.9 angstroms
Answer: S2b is 0.527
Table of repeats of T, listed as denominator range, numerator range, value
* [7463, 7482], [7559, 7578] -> 0.96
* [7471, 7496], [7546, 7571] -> 0.99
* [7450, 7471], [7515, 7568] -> 1.01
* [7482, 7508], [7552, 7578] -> 0.98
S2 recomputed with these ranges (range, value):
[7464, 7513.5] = 0.5069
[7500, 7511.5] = 0.5073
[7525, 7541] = 0.5127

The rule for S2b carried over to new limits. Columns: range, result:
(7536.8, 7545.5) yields 0.511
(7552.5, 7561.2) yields 0.524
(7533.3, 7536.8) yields 0.515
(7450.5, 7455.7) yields 0.52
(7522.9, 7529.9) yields 0.534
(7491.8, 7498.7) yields 0.518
